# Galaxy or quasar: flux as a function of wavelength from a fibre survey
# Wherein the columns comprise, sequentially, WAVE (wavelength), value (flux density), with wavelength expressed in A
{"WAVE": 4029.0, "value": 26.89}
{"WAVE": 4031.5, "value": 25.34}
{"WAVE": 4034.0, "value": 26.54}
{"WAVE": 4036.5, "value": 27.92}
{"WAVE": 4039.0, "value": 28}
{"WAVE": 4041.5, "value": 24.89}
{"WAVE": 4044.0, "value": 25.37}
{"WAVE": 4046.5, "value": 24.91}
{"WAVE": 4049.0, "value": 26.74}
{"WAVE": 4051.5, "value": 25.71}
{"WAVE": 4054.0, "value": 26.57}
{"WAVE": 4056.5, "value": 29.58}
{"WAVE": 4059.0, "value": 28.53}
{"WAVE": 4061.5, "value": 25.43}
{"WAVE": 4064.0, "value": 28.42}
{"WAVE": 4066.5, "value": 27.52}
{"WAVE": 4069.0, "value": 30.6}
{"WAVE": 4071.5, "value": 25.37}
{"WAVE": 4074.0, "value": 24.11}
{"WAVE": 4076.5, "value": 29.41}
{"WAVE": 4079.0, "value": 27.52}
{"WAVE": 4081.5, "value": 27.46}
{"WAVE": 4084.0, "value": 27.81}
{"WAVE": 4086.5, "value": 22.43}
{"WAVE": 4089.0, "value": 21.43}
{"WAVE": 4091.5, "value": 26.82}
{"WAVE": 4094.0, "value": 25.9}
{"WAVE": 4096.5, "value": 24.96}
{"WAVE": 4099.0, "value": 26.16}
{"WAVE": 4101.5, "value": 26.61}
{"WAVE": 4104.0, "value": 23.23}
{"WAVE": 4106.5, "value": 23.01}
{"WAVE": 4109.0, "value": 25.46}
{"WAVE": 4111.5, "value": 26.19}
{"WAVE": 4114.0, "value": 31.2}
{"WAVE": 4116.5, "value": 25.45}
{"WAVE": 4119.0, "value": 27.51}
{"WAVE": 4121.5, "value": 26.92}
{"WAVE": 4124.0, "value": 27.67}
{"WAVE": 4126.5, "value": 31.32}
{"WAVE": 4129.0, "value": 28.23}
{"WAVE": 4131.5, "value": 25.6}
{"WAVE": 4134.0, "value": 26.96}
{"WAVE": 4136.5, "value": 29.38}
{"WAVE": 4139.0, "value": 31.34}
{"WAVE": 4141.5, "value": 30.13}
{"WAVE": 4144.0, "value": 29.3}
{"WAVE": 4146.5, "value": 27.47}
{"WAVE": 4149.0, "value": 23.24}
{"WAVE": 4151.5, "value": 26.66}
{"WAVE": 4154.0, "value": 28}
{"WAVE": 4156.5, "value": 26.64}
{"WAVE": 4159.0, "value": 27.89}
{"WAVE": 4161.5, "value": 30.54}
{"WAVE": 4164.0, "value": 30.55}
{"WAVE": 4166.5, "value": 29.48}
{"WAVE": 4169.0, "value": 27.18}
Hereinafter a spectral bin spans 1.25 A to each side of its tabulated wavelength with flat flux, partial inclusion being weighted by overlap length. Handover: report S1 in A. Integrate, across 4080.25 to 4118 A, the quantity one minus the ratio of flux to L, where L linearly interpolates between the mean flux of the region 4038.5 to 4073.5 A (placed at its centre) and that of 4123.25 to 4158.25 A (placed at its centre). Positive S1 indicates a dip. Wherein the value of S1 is 2.5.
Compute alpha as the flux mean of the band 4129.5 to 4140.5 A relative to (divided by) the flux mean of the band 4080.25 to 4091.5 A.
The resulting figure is 1.13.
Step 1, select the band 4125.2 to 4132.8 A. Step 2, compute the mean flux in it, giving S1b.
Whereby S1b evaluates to 28.4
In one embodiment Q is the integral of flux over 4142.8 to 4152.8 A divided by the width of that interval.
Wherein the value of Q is 26.7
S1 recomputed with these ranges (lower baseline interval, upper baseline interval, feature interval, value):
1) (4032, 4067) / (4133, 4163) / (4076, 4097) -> 1.1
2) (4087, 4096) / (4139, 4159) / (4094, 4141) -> -2.0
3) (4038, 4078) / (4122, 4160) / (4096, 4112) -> 1.4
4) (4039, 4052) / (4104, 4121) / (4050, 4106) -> -0.9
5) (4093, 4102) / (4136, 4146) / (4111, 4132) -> 0.1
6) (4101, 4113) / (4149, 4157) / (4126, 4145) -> -2.2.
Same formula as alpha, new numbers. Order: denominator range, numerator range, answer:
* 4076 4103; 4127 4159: 1.07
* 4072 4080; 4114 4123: 1.02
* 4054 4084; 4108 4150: 1.01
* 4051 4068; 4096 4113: 0.92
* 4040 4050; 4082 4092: 0.97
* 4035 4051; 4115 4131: 1.06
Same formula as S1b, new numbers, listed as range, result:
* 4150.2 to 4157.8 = 27.1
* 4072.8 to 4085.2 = 27.3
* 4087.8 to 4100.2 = 25.1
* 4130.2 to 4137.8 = 27.3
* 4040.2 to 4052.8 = 25.5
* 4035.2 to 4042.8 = 26.9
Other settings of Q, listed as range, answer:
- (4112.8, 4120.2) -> 28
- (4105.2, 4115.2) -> 26.4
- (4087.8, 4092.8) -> 24.2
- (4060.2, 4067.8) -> 27.2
